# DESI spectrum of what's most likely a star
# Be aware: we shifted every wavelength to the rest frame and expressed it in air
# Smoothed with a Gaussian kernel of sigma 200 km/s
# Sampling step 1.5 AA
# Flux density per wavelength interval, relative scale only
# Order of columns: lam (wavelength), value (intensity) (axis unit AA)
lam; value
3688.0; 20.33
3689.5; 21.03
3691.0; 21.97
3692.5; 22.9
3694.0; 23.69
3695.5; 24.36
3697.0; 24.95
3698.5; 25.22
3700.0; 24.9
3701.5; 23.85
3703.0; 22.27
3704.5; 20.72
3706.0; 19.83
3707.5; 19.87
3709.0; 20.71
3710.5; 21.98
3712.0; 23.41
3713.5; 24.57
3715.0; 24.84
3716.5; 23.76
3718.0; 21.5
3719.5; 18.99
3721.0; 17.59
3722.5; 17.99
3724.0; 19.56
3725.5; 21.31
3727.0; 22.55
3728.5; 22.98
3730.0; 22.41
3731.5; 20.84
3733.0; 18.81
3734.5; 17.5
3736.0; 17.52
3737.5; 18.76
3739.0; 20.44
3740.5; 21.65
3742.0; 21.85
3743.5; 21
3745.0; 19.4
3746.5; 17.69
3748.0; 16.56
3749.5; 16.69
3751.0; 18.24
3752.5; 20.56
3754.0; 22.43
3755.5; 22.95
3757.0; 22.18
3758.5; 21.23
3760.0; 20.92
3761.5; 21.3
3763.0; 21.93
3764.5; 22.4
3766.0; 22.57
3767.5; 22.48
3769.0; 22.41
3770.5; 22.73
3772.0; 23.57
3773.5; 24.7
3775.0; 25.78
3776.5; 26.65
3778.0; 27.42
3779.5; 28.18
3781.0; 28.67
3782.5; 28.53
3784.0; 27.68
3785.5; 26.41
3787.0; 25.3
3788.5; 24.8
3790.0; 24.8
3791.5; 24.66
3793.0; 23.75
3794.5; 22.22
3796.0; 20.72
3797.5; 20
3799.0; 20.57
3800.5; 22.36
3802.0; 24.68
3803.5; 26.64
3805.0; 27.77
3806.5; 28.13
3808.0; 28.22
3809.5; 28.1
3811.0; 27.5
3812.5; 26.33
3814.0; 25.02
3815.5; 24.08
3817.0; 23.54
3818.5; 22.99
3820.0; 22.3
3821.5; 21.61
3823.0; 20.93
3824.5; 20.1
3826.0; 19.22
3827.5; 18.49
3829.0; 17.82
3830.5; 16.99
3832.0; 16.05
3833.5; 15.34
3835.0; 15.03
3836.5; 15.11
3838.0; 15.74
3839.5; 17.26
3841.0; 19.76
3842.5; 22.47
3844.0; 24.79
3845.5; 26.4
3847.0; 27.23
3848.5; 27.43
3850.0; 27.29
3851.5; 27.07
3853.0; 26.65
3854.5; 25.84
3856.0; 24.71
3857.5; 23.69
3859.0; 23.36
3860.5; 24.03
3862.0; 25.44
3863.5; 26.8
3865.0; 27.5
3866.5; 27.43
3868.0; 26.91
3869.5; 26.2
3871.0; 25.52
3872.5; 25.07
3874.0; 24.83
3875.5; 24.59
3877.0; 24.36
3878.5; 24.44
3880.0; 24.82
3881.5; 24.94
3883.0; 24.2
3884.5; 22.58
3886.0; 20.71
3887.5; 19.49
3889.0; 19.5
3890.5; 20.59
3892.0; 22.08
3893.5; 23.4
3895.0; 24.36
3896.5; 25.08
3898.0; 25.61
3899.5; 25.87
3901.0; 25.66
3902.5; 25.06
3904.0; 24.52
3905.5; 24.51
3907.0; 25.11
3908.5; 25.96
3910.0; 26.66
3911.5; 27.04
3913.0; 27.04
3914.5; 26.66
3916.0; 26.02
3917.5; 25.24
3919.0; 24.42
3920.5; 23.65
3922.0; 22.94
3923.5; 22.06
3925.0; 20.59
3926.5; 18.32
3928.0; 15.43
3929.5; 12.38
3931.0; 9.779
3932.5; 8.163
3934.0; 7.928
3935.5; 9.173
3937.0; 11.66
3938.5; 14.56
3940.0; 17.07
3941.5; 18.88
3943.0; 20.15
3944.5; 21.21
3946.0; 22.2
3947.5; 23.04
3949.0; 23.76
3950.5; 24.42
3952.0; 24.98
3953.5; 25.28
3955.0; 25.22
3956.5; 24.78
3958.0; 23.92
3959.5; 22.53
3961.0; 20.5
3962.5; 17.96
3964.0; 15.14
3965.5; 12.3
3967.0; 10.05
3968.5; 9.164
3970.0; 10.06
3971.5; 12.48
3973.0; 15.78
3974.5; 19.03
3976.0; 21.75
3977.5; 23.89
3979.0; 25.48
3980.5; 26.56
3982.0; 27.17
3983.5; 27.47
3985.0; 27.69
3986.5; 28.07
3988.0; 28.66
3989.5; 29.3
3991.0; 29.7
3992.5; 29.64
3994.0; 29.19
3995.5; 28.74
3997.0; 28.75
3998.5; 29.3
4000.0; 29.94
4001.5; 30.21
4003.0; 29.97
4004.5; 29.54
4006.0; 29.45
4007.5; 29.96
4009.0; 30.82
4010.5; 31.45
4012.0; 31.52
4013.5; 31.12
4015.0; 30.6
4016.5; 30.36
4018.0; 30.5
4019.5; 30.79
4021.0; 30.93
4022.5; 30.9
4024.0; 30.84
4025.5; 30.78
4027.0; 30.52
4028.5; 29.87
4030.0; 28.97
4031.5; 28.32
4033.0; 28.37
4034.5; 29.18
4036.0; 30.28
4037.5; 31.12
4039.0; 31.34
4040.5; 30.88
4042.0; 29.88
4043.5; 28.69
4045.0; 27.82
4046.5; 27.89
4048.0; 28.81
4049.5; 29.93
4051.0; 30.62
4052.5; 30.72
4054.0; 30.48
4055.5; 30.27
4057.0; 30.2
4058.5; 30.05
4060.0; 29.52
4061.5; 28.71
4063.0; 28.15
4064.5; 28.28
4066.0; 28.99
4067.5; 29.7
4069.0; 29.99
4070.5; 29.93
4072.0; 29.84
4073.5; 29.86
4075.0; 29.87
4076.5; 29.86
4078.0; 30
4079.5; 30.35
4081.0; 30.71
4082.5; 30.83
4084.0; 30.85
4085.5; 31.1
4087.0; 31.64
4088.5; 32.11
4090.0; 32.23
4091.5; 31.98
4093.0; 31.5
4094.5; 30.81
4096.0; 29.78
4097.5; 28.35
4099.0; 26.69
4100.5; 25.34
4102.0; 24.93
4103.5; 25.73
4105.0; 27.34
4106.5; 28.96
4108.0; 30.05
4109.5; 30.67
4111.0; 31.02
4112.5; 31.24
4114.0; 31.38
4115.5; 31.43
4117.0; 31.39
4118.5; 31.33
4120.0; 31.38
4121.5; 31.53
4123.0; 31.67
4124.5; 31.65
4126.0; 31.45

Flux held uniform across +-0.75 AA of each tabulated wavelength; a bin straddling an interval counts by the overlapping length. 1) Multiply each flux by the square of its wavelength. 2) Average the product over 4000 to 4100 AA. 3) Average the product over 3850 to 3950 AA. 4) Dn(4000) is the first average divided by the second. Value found 1.44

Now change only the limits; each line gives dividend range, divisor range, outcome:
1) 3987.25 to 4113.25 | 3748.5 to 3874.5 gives 1.44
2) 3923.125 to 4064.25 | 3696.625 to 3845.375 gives 1.27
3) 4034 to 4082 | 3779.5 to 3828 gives 1.39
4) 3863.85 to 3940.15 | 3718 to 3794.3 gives 1.08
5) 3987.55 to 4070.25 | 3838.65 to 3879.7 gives 1.30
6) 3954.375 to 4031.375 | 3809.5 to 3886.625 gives 1.21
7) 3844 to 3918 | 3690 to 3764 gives 1.28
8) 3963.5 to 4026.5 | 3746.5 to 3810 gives 1.24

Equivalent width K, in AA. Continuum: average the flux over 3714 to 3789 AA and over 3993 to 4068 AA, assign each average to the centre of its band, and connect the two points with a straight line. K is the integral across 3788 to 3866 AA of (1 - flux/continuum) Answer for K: 3.56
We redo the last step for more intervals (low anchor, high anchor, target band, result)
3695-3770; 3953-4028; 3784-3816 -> -3.63 AA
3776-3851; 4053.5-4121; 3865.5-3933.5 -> 5.98 AA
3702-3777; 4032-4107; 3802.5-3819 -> -2.31 AA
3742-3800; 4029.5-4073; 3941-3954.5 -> 2.15 AA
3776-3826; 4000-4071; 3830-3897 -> 7.61 AA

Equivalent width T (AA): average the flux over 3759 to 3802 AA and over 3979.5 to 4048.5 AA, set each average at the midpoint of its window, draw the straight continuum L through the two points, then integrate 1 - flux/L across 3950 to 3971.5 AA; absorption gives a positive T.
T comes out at 7.3 AA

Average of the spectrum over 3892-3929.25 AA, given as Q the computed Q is 24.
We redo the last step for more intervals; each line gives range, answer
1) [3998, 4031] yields 30.4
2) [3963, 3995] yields 21.9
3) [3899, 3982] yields 20.3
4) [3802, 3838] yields 22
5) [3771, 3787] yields 26.6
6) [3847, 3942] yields 22.7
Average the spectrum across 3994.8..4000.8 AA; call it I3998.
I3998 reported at 29.2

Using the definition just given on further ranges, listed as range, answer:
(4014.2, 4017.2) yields 30.5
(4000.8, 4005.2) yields 29.9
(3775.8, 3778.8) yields 27.1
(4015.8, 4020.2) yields 30.5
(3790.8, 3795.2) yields 23.5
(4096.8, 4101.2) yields 26.8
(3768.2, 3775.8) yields 23.8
